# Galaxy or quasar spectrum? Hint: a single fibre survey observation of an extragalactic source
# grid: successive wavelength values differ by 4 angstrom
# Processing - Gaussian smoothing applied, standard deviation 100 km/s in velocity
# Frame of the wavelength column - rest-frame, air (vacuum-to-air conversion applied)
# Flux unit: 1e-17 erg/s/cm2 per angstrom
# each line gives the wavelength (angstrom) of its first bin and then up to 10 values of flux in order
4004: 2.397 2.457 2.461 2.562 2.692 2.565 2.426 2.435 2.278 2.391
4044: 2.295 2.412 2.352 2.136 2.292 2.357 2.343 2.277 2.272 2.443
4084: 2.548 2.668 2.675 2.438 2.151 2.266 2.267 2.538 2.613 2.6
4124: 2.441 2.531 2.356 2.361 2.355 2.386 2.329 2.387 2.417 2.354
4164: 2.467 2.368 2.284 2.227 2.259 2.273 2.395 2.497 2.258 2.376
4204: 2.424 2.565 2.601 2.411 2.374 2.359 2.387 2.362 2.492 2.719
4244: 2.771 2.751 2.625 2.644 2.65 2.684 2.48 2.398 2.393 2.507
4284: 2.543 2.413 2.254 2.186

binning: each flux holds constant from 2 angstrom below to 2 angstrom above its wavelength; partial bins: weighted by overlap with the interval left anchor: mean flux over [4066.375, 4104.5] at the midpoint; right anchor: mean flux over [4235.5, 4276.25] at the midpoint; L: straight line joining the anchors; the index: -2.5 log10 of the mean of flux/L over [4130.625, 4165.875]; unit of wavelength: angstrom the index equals 0.05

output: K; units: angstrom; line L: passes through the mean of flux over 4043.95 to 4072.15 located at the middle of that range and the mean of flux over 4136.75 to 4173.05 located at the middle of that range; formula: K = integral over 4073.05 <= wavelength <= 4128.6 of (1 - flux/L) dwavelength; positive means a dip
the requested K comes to -2.8 angstrom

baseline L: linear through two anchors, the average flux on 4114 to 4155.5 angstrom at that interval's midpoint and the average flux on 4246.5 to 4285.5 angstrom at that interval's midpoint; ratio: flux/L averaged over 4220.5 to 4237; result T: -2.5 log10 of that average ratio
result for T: 0.06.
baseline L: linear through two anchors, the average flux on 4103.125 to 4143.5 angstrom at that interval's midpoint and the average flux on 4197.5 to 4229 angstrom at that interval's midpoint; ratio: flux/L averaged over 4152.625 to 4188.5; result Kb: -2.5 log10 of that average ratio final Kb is 0.04 mag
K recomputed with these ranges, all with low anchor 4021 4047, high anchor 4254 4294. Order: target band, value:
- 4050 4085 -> 1.3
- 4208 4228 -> 0.3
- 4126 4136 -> 0.1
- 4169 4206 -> 2.0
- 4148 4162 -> 0.4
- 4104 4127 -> -0.3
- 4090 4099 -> -0.3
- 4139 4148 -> 0.3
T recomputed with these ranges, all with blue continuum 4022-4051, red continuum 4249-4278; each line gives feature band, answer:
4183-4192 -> 0.057 mag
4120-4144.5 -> 0.020 mag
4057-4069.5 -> 0.047 mag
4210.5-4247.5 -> 0.013 mag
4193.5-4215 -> 0.032 mag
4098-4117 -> 0.043 mag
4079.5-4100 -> -0.038 mag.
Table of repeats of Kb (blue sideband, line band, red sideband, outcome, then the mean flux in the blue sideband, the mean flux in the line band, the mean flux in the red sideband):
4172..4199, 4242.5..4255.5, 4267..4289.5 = -0.12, 2.32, 2.71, 2.46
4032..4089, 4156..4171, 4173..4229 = -0.01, 2.36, 2.39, 2.38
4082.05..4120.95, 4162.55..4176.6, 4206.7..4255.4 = 0.07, 2.47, 2.34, 2.54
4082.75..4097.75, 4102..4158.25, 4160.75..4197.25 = 0.03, 2.59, 2.42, 2.34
